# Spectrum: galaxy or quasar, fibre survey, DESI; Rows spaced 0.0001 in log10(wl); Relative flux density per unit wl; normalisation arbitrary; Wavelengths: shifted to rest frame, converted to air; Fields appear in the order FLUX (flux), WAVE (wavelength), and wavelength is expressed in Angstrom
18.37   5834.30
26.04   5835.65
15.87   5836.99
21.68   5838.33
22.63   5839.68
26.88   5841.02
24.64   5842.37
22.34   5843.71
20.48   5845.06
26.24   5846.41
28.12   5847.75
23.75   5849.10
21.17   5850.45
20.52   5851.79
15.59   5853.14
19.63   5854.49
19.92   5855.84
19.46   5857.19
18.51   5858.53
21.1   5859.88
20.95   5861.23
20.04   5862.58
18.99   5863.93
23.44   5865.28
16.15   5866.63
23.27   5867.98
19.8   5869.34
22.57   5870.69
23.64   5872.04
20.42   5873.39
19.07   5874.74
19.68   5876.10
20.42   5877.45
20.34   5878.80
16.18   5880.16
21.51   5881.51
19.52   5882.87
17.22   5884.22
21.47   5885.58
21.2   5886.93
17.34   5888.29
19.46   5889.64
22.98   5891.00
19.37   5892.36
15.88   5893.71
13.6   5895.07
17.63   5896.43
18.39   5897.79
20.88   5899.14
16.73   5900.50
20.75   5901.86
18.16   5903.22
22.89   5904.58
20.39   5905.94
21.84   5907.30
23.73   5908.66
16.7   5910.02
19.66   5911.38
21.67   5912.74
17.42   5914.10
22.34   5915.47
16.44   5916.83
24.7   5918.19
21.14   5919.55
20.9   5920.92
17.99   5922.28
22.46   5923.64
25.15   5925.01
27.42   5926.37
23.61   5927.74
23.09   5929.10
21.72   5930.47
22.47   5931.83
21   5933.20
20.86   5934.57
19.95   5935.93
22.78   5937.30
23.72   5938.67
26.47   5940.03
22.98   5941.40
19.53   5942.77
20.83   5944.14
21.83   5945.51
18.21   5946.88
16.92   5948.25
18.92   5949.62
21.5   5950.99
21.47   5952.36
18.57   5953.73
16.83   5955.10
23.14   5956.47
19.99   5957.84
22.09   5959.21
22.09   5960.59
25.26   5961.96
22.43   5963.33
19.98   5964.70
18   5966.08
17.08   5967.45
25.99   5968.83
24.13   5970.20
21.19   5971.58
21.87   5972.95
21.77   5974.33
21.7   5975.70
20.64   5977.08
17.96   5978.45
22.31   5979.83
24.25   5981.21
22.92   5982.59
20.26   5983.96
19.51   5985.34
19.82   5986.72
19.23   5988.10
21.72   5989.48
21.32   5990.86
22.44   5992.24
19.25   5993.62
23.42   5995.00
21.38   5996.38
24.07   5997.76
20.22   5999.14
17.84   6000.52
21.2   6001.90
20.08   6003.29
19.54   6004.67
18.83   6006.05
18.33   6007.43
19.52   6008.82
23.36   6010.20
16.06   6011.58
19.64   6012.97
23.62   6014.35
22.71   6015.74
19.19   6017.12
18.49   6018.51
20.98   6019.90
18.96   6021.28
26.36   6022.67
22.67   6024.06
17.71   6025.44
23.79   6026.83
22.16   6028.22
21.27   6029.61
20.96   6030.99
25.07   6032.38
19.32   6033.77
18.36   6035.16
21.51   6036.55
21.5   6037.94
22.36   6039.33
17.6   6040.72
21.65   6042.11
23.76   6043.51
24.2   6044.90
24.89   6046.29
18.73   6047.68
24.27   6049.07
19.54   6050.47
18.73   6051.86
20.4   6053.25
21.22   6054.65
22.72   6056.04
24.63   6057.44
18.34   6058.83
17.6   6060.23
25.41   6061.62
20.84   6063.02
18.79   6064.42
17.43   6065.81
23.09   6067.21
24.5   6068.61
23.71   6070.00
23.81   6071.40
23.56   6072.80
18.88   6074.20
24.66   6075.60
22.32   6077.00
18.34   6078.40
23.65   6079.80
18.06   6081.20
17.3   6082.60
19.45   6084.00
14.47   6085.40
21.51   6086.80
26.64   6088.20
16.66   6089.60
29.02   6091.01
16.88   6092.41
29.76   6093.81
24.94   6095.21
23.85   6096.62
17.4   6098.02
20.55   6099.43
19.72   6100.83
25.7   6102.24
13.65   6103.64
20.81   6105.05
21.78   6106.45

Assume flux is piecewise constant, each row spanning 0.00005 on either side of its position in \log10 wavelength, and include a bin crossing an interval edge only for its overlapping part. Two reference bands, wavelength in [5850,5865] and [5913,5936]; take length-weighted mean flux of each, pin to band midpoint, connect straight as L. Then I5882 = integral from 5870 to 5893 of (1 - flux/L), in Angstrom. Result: 0.3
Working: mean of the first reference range 19.7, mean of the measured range 20.1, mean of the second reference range 21.7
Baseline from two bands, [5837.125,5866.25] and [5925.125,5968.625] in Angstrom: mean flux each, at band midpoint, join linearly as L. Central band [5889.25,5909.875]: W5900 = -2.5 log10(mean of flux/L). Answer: 0.109 mag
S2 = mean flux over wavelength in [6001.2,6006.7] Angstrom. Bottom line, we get 19.9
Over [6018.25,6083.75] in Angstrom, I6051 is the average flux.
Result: 21.4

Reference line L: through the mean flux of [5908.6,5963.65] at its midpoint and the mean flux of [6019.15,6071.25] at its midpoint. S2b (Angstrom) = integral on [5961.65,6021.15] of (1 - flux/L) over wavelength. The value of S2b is 1.53 Angstrom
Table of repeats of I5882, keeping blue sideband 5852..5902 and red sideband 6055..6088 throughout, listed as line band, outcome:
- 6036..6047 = -0.70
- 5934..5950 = -0.85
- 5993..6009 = 0.15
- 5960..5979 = -1.11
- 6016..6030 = -0.34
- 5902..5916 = -0.48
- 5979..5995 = -0.66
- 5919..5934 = -1.89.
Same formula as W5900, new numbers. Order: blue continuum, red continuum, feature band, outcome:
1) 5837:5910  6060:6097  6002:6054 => 0.022 mag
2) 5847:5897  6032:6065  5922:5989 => -0.043 mag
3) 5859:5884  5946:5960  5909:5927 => -0.058 mag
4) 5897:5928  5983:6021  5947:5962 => 0.018 mag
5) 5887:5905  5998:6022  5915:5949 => -0.138 mag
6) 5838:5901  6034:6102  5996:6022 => 0.048 mag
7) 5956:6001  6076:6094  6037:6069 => -0.016 mag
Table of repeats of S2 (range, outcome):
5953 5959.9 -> 20.1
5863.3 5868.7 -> 20.4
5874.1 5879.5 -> 19.8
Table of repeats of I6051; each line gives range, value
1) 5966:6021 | 20.8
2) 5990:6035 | 20.9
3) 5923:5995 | 21.5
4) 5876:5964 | 20.6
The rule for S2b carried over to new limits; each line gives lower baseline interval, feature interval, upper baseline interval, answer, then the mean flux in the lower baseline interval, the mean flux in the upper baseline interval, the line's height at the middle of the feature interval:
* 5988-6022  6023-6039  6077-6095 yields -0.58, 20.5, 21.1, 20.7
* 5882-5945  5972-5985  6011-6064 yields -0.29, 20.7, 21.2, 21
